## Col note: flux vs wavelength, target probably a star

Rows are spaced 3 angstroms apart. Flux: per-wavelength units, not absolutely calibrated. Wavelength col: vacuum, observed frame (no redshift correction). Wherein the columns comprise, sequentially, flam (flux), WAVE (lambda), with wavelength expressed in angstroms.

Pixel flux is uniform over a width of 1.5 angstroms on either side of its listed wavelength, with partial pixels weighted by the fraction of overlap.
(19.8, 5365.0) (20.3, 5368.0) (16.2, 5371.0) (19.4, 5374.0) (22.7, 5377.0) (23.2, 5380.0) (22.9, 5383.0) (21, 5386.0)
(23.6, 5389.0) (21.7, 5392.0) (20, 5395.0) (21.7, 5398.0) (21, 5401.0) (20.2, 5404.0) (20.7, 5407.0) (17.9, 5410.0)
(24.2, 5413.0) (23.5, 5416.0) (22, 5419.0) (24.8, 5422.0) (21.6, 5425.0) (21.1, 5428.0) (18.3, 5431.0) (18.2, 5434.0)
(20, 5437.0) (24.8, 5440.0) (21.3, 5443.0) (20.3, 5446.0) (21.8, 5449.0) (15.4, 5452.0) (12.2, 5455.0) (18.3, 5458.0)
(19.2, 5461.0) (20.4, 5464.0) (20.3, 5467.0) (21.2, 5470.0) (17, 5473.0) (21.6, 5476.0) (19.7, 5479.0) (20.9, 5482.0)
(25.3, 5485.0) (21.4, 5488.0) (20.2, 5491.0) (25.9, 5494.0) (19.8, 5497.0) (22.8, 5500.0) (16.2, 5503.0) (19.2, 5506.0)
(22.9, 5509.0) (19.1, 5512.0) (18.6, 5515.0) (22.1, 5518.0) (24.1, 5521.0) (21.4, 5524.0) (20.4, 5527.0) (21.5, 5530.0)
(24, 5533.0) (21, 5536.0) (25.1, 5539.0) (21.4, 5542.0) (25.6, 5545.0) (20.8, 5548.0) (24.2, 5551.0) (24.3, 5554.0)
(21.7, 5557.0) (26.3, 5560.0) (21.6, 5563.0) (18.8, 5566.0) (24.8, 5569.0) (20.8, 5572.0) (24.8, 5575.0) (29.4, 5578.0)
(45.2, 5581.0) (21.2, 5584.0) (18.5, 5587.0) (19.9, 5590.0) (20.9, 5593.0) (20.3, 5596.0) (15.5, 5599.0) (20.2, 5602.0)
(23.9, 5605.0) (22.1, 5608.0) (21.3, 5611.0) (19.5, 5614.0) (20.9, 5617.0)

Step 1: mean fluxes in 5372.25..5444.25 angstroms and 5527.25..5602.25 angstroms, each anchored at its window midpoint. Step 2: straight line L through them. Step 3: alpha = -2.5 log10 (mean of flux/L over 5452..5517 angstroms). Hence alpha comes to 0.12 mag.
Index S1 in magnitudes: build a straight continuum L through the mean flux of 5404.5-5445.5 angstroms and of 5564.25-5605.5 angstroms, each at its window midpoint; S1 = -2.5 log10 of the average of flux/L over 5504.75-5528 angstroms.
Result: 0.07 mag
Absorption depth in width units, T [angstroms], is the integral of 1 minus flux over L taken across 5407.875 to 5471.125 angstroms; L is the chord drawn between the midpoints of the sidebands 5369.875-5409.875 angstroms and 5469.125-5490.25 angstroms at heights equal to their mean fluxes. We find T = 2.1 angstroms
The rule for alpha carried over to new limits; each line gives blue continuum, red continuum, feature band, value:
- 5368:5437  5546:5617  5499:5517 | 0.12 mag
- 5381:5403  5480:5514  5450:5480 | 0.15 mag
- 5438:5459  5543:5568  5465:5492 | -0.03 mag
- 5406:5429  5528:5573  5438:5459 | 0.16 mag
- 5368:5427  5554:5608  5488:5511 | 0.07 mag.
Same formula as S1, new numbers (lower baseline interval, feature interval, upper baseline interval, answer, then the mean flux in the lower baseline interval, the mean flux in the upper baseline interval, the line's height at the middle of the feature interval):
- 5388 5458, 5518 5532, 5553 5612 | 0.01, 20.6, 23.1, 22.2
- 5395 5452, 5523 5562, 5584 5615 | -0.12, 21.1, 20.3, 20.5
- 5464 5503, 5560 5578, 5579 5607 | -0.03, 21.1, 22.9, 22.5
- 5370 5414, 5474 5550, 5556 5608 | 0.04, 21.1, 23.1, 22.4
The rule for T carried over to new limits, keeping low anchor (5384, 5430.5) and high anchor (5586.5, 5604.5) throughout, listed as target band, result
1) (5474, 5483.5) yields 0.1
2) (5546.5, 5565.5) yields -2.8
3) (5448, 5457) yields 2.1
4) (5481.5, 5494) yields -1.1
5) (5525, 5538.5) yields -1.2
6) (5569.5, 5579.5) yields -2.6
